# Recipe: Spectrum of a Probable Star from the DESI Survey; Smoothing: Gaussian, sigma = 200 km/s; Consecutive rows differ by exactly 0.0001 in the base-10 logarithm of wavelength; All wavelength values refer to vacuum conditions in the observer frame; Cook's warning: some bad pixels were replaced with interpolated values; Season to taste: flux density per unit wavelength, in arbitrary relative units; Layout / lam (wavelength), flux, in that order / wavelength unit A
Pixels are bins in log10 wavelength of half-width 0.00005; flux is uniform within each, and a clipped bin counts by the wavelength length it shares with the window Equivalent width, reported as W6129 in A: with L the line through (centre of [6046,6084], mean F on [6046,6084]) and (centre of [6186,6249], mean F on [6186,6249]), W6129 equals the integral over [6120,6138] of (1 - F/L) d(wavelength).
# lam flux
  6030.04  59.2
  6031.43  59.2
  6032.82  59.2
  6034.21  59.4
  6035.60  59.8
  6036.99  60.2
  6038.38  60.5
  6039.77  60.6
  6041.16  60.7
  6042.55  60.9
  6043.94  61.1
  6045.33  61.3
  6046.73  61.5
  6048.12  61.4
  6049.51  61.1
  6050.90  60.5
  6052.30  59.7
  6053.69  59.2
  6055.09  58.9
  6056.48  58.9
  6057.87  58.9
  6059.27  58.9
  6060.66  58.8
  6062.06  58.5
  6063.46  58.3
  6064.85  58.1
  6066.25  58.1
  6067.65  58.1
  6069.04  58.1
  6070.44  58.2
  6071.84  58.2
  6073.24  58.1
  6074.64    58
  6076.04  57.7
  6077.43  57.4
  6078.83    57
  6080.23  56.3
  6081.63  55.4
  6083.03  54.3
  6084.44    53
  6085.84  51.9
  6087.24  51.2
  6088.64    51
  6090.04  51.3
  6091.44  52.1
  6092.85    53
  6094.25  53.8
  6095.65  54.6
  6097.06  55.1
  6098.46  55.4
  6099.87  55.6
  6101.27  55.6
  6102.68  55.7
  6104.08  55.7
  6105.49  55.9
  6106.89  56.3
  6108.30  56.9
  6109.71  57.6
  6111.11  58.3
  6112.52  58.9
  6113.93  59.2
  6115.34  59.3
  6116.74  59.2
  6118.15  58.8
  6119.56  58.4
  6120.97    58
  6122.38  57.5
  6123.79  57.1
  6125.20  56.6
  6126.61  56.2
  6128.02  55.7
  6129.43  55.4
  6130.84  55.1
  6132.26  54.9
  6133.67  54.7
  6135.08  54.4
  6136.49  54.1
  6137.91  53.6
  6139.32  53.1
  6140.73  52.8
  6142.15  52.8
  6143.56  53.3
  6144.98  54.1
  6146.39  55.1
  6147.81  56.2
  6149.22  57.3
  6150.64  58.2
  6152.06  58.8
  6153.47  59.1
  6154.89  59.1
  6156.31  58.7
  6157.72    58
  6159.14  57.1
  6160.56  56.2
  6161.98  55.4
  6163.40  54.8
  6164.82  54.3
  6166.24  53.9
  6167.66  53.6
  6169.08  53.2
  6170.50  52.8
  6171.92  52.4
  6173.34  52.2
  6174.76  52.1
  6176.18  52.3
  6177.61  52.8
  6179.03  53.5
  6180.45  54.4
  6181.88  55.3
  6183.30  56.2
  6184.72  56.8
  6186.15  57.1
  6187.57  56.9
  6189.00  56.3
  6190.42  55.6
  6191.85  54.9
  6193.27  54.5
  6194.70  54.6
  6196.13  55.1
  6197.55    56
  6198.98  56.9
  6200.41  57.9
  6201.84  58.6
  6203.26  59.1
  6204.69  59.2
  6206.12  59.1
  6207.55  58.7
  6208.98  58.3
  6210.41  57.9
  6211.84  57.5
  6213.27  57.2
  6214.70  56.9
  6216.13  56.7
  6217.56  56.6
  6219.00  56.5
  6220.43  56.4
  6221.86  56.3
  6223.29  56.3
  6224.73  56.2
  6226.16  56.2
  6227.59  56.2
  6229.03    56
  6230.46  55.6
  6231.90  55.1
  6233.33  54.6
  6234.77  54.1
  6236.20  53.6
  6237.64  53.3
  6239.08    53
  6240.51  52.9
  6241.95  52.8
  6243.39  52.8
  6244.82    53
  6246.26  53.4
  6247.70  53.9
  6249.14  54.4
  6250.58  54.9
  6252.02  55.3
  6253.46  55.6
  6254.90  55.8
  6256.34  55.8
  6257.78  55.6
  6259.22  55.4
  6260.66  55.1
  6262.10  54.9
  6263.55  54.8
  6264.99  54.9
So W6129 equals 0.5 A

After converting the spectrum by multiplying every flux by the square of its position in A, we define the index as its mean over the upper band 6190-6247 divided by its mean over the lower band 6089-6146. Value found 1.04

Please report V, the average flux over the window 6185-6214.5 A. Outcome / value 57.1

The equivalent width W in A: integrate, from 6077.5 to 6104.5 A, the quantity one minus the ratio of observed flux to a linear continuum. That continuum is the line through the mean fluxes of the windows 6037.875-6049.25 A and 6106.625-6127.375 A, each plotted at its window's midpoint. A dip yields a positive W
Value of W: 2.2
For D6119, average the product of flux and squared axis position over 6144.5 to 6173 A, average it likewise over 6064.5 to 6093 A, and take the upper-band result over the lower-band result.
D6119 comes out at 1.03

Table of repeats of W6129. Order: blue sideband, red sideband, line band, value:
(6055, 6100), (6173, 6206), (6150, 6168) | -0.3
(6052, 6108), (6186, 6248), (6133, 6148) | 0.6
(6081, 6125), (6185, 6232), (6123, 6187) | 1.2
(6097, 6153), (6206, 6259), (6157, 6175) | 0.5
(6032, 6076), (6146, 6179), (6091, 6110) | 0.8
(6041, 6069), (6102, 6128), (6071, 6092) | 1.4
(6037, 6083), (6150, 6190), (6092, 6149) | 1.2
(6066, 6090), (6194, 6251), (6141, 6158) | -0.2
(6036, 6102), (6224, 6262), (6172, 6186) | 0.4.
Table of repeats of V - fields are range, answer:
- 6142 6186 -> 55.2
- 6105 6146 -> 56.1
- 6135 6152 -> 54.7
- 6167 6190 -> 54.3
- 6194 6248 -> 55.9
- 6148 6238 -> 56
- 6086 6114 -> 55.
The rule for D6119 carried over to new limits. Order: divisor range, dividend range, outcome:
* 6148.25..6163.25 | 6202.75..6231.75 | 1.01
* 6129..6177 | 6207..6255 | 1.03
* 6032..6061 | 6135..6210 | 0.96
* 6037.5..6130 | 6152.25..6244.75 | 1.01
